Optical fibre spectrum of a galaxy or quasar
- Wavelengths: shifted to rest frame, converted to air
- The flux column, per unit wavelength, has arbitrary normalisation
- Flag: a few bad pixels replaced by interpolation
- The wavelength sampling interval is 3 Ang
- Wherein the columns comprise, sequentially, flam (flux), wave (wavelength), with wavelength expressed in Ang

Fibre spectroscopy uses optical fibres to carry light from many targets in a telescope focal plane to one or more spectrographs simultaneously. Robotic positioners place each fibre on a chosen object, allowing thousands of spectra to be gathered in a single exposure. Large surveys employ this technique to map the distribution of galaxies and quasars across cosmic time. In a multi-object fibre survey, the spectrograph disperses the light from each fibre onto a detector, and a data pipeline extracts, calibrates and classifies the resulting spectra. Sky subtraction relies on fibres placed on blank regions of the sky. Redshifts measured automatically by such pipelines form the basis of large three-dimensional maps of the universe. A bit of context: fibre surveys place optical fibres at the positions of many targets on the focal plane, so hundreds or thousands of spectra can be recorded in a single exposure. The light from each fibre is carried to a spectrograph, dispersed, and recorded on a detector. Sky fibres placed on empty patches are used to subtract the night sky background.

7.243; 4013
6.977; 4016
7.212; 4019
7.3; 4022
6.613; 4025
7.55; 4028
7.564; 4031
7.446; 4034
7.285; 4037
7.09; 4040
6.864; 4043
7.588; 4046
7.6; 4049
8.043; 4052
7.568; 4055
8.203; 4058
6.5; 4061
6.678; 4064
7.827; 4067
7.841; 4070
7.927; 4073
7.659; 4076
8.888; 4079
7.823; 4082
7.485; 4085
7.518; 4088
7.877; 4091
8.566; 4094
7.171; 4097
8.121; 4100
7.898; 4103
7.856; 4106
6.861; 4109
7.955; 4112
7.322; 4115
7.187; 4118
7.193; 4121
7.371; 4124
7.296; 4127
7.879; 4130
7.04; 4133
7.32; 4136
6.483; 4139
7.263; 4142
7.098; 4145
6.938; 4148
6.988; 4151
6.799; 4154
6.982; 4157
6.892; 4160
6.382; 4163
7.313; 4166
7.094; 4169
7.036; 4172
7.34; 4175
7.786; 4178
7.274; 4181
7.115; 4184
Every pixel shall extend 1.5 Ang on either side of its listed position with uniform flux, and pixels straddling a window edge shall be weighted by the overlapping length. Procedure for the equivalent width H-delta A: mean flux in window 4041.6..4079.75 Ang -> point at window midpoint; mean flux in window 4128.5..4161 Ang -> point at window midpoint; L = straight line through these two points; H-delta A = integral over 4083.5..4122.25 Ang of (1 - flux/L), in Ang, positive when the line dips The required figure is -1.5 Ang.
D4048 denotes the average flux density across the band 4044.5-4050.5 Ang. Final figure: 7.59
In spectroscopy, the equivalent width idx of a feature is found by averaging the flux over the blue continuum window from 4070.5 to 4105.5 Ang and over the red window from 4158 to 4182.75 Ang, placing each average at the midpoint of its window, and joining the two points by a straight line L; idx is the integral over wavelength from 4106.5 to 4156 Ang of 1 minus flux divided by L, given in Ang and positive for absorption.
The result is 1.99 Ang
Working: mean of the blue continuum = 7.9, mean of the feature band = 7.2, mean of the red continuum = 7.14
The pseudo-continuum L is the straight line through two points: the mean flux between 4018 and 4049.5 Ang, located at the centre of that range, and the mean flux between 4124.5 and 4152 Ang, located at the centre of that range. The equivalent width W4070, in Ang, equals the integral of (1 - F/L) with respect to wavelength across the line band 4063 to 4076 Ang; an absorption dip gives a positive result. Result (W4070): -0.7 Ang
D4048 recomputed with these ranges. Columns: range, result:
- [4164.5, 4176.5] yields 7.2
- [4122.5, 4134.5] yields 7.4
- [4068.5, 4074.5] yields 7.88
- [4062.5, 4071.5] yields 7.45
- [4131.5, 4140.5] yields 6.95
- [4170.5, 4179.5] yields 7.39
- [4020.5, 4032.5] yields 7.26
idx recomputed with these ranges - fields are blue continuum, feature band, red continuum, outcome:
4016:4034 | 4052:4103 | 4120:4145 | -3.59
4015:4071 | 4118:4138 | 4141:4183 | -0.43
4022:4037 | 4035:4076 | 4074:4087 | 0.84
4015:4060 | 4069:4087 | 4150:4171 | -1.72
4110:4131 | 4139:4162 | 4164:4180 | 1.25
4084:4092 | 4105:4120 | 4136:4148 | -0.16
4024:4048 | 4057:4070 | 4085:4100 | 0.33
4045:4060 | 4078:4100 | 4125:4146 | -1.11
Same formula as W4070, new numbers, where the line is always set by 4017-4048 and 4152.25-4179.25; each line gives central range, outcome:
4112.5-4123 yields -0.3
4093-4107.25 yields -1.5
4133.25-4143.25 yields 0.1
